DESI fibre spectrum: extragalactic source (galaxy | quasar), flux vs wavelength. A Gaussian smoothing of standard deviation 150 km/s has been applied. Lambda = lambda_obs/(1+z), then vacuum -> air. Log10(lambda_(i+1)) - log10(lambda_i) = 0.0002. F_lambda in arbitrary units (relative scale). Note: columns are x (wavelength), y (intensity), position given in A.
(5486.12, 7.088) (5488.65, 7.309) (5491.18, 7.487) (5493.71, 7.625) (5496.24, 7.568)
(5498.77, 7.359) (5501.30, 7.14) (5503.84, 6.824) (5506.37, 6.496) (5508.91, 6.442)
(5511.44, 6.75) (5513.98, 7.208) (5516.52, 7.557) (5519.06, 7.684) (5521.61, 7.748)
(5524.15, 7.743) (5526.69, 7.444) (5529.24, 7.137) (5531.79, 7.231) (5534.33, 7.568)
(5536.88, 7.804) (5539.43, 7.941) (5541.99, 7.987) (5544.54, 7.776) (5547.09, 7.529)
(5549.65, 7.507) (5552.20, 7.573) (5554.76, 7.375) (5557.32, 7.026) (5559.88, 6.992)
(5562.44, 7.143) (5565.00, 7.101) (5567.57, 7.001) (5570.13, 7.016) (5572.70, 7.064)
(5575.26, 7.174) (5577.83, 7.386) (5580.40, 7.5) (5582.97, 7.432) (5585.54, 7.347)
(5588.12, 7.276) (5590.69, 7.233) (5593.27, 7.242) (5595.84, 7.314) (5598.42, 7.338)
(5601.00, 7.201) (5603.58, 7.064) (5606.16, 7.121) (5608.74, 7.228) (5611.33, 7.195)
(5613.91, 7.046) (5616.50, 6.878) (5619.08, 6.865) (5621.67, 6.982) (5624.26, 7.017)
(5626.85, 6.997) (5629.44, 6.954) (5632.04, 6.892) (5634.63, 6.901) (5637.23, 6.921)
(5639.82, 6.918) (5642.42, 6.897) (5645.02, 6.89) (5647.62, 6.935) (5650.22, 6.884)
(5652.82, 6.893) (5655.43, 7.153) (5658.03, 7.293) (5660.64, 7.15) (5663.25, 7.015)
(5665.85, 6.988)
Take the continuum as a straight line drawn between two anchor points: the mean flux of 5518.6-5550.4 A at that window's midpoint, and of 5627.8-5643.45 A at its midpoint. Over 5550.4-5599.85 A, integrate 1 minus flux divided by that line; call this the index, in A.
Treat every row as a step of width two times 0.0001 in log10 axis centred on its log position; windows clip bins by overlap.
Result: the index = 0.6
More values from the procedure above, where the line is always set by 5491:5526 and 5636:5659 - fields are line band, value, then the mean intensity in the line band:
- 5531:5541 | -0.65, 7.67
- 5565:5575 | 0.11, 7.05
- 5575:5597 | -0.71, 7.33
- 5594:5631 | -0.22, 7.09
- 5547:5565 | -0.29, 7.28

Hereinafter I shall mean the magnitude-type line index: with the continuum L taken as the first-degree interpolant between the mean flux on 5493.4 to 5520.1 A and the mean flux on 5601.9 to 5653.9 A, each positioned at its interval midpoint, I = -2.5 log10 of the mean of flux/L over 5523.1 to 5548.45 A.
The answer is -0.08 mag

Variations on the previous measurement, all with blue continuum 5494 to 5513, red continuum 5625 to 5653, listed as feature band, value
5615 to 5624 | 0.00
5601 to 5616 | -0.03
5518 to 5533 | -0.08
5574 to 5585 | -0.06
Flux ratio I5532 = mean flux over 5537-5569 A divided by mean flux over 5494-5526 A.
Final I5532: 1.03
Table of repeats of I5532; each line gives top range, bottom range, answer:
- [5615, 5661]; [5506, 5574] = 0.95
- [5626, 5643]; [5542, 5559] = 0.92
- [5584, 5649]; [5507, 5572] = 0.96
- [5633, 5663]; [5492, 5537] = 0.96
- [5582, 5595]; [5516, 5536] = 0.97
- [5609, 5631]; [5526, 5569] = 0.94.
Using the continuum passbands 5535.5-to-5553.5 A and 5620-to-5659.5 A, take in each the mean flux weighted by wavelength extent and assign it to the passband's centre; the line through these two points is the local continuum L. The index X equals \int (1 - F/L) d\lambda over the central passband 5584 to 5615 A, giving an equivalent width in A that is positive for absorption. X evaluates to 0.3 A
